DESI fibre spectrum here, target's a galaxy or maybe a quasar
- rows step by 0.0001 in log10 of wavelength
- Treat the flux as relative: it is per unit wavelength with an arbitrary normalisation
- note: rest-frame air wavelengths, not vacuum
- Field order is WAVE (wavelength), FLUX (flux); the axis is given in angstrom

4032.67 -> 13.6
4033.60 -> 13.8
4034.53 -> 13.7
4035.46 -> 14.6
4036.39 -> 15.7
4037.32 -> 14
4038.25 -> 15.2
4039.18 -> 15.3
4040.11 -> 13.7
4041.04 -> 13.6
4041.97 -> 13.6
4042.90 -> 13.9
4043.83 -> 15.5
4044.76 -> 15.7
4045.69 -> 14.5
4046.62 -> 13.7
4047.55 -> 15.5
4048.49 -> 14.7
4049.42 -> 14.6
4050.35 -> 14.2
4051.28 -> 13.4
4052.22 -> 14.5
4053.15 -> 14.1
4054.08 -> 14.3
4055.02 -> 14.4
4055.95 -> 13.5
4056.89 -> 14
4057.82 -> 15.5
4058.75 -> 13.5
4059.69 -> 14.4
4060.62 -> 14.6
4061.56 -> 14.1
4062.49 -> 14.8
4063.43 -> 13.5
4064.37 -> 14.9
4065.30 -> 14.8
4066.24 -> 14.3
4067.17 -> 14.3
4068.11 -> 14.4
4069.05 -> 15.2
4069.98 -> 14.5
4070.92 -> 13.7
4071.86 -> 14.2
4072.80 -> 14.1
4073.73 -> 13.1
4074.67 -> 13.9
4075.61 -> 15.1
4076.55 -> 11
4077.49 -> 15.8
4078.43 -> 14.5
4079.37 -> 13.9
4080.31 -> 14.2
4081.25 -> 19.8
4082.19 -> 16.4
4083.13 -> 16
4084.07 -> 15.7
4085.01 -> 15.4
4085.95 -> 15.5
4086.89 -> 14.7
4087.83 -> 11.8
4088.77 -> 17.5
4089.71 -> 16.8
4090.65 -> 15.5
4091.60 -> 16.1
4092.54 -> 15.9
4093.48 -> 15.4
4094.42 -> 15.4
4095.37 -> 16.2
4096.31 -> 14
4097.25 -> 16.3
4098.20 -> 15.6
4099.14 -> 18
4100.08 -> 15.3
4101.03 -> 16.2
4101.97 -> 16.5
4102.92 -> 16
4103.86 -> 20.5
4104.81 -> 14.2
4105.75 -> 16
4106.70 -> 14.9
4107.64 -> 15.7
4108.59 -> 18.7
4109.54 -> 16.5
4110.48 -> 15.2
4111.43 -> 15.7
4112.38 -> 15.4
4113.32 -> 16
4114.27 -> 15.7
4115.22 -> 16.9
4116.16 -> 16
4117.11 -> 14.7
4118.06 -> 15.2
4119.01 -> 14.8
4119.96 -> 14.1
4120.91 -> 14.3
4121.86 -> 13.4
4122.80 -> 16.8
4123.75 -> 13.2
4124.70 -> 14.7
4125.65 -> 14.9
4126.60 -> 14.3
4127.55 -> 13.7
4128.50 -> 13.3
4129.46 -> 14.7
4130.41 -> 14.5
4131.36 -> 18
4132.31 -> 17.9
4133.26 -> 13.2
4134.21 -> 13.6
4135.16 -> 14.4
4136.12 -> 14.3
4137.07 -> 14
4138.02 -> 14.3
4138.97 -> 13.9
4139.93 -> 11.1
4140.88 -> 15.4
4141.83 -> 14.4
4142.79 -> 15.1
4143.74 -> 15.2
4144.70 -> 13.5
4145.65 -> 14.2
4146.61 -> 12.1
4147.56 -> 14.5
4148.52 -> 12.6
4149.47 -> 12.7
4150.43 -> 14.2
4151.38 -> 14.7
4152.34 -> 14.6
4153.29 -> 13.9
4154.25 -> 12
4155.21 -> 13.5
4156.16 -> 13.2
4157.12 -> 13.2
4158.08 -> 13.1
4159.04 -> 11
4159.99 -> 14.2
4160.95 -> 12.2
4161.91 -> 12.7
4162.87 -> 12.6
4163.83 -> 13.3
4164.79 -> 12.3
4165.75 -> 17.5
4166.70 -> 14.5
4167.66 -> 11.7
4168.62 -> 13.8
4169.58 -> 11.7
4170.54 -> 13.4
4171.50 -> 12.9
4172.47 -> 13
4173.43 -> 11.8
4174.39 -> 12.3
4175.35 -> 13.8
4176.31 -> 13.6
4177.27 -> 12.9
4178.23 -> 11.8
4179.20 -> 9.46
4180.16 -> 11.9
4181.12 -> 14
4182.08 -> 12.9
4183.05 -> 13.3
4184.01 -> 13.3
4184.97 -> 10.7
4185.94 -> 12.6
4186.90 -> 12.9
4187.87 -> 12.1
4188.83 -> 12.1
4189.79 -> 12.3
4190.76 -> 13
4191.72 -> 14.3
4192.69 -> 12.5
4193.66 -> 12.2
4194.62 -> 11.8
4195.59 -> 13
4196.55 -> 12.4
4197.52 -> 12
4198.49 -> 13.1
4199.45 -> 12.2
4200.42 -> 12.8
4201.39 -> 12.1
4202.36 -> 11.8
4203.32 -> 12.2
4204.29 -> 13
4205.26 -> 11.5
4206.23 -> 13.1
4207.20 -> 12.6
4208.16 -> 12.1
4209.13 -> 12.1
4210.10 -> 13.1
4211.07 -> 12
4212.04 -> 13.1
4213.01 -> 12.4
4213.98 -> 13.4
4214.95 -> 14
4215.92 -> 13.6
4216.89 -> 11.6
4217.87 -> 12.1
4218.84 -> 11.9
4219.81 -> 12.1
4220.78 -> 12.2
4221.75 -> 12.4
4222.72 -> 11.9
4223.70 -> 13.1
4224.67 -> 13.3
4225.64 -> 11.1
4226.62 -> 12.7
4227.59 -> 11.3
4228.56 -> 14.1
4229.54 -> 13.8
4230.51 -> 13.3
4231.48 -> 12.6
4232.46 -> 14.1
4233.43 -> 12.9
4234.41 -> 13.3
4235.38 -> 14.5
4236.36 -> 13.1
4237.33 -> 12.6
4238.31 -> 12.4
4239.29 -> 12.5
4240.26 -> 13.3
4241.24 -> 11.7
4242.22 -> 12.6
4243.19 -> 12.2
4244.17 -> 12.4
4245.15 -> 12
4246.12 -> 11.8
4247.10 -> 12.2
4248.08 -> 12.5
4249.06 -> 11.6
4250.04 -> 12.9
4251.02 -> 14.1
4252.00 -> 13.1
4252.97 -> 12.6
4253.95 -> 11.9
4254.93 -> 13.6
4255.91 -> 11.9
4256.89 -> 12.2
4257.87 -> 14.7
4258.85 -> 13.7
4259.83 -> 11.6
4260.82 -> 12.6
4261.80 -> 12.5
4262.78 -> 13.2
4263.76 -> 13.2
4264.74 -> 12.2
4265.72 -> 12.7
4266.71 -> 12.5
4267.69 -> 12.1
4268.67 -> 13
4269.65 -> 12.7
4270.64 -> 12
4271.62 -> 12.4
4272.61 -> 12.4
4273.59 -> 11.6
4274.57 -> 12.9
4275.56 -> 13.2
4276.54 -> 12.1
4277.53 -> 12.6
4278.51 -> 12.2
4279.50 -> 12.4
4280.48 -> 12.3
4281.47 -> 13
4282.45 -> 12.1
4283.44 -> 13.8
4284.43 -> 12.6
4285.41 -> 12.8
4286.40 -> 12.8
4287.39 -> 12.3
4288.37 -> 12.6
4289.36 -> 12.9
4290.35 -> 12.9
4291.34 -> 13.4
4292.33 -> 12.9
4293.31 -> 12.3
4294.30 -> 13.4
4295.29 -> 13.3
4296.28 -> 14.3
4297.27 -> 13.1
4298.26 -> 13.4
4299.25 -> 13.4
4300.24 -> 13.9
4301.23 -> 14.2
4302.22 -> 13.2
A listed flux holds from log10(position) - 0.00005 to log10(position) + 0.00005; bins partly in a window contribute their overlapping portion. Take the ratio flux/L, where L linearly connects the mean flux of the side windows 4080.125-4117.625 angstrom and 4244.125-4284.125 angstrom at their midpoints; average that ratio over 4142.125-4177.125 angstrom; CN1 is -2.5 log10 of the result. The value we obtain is 0.107 mag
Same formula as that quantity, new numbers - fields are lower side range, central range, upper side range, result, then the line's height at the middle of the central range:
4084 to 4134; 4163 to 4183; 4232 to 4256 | 0.10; 14.2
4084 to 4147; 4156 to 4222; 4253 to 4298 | 0.11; 14.1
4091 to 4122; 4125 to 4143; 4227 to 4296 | 0.06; 15.3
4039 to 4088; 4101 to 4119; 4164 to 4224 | -0.16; 13.8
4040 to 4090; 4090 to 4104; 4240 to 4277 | -0.13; 14.2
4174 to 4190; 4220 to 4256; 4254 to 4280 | -0.01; 12.6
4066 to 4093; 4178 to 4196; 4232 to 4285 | 0.10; 13.6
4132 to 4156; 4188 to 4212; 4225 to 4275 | 0.07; 13.3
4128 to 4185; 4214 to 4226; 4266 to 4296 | 0.05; 13.1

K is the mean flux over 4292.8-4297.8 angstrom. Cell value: 13.3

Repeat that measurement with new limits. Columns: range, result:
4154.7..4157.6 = 13.3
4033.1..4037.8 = 14.3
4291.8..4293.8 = 12.7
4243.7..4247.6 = 12.1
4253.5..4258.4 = 12.9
